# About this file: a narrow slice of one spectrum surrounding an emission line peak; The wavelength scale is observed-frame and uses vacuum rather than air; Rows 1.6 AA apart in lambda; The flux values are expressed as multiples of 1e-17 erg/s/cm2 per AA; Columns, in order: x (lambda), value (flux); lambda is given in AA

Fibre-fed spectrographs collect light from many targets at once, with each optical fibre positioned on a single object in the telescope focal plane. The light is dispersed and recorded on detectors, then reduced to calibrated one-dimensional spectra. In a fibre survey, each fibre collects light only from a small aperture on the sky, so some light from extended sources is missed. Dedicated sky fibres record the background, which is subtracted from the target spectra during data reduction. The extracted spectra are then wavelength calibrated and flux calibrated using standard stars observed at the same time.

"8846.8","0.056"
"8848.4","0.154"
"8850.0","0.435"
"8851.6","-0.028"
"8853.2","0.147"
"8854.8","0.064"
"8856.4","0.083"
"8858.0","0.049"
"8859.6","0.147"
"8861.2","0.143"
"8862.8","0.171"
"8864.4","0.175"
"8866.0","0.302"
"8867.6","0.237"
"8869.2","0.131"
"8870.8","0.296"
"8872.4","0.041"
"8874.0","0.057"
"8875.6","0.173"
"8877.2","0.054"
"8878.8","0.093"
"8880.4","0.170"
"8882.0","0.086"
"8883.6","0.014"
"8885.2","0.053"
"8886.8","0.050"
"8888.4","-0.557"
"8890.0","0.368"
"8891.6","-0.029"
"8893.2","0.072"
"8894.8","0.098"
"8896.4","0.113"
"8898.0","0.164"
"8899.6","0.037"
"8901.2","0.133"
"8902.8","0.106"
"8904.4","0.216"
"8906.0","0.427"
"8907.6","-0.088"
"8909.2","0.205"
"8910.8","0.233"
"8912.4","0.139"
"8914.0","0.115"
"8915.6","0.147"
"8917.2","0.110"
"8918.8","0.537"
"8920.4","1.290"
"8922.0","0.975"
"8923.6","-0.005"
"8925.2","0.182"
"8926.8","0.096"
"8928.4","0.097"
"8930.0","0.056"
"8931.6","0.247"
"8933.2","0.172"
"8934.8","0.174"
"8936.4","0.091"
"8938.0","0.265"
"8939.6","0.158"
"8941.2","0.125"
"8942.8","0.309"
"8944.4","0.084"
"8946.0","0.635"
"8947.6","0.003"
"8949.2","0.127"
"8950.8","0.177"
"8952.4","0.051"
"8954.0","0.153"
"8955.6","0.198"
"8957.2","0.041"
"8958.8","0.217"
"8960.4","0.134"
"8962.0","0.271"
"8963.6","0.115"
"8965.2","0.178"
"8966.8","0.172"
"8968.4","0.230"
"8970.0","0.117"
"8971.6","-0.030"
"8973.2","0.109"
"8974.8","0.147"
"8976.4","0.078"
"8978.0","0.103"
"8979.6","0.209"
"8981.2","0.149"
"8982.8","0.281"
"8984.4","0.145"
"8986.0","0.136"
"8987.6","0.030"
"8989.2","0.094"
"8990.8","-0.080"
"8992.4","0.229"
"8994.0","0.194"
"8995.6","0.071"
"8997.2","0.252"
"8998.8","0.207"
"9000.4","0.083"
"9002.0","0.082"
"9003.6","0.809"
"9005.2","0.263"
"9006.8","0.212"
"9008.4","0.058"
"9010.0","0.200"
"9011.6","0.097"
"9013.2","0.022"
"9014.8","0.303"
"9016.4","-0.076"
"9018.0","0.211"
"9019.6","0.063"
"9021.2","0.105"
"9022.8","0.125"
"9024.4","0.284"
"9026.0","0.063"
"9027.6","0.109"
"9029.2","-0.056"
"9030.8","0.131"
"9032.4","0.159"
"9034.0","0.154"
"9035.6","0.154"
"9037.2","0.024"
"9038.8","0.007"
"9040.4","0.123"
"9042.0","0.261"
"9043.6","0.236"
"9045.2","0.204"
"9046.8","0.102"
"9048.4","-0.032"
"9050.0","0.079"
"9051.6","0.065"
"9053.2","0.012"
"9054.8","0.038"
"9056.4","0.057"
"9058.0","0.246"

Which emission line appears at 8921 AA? H-beta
